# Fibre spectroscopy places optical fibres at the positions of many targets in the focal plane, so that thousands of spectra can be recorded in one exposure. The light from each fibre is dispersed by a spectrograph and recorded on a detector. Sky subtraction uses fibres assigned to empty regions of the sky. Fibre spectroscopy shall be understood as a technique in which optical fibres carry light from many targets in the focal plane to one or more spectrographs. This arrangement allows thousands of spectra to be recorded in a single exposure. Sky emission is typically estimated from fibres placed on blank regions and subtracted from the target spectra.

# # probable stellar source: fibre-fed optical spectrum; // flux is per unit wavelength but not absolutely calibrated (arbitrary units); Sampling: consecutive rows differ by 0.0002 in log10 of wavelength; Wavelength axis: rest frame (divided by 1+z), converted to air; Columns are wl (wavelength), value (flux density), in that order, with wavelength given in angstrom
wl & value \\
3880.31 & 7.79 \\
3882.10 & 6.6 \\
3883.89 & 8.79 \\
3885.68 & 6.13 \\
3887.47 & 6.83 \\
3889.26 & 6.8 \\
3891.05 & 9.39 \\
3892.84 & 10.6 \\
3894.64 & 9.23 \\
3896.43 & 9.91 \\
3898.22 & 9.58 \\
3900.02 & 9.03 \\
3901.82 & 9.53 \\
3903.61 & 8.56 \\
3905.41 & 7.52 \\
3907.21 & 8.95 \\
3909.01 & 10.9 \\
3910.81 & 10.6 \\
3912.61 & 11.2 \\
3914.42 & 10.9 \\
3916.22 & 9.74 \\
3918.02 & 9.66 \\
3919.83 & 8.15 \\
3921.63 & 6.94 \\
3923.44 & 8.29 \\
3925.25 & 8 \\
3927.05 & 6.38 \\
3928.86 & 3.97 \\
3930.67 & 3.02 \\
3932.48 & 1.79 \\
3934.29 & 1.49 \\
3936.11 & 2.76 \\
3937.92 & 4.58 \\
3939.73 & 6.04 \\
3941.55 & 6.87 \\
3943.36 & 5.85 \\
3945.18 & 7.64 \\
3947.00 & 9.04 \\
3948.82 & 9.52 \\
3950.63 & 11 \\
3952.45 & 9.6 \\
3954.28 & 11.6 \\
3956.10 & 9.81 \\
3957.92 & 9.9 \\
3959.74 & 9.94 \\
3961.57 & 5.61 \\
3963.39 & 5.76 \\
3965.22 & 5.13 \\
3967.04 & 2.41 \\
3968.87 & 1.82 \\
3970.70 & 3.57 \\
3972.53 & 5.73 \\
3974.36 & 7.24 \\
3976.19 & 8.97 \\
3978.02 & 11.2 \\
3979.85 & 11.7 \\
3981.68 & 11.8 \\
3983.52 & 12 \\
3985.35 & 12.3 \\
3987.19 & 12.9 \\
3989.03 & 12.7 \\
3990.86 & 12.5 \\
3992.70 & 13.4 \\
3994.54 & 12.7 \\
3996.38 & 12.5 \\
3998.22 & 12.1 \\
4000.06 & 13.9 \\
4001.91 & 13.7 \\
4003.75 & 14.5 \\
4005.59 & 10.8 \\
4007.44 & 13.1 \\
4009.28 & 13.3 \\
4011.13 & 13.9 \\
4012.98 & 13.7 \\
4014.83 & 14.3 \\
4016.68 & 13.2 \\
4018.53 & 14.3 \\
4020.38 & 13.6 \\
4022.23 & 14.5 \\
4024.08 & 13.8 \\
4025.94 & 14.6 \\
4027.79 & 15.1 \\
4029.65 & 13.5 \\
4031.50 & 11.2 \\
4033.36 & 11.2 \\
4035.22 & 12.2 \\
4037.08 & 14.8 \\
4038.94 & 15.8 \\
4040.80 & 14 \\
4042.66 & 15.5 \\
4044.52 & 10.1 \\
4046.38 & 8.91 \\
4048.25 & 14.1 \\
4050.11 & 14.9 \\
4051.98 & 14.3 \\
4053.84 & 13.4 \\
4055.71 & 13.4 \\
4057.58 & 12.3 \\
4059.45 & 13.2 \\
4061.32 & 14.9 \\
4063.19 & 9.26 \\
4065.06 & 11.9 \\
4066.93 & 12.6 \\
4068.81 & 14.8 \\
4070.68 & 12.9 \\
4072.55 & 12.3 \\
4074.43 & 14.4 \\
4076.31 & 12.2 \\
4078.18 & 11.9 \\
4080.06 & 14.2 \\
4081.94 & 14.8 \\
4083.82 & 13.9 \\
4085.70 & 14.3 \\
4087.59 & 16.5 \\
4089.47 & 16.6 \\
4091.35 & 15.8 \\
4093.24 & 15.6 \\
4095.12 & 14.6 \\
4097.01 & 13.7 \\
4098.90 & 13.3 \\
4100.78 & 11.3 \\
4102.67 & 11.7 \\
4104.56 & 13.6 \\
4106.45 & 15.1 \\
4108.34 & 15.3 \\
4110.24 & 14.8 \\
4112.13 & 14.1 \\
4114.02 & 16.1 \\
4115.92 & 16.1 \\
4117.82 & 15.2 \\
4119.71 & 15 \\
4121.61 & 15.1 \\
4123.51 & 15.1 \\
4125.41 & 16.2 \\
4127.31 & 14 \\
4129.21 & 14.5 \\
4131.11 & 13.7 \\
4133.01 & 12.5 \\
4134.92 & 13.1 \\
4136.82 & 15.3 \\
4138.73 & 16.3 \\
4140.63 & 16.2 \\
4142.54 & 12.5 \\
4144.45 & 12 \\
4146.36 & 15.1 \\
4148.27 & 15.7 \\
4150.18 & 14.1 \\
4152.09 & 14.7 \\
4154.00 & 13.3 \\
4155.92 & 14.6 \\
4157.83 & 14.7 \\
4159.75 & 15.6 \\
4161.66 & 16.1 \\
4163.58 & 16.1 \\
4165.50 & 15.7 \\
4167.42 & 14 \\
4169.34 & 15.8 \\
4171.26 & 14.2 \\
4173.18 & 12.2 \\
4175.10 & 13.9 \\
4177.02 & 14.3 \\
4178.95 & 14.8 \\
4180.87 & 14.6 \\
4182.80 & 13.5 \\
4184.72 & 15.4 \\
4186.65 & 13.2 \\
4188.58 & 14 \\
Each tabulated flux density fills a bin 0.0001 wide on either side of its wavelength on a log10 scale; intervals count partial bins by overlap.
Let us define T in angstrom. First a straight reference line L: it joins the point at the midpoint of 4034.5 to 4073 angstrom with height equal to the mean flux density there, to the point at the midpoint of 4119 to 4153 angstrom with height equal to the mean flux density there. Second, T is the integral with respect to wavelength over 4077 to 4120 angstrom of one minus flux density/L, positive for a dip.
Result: -1.9 angstrom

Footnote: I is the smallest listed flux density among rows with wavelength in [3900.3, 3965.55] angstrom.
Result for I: 1.49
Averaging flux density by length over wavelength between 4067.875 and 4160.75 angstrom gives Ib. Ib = 14.4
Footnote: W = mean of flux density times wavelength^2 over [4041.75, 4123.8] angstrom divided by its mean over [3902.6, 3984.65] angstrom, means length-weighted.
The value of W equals 1.9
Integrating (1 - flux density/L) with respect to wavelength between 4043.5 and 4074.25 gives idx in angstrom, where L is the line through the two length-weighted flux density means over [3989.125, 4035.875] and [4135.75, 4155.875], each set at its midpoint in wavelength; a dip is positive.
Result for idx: 2.1 angstrom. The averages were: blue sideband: 13.3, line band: 12.8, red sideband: 14.5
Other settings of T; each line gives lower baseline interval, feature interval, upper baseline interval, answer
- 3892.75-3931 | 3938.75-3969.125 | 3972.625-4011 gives 8.2 angstrom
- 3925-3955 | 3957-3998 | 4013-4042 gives 2.0 angstrom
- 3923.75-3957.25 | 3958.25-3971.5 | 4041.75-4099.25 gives 4.6 angstrom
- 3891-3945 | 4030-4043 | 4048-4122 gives -1.4 angstrom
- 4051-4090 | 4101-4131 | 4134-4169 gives -1.0 angstrom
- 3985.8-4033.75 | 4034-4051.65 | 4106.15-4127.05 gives 0.7 angstrom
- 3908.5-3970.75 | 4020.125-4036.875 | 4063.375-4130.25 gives -3.3 angstrom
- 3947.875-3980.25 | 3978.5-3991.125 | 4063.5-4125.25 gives -5.0 angstrom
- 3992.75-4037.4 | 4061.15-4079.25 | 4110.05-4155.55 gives 1.7 angstrom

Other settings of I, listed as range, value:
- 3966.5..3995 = 1.82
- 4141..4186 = 12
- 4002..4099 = 8.91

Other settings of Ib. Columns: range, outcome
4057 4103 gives 13.6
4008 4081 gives 13.3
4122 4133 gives 14.5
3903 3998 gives 8.34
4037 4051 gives 13.4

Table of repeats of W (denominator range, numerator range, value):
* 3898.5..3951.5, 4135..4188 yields 2.18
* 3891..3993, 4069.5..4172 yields 1.91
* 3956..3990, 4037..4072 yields 1.62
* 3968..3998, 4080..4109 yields 1.48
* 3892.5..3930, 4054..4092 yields 1.66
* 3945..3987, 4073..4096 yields 1.81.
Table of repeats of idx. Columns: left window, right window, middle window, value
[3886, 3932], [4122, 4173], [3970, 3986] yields 1.32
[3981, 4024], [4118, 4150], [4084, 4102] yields -0.60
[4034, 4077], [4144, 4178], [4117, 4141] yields -1.01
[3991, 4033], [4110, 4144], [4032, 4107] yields 3.06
